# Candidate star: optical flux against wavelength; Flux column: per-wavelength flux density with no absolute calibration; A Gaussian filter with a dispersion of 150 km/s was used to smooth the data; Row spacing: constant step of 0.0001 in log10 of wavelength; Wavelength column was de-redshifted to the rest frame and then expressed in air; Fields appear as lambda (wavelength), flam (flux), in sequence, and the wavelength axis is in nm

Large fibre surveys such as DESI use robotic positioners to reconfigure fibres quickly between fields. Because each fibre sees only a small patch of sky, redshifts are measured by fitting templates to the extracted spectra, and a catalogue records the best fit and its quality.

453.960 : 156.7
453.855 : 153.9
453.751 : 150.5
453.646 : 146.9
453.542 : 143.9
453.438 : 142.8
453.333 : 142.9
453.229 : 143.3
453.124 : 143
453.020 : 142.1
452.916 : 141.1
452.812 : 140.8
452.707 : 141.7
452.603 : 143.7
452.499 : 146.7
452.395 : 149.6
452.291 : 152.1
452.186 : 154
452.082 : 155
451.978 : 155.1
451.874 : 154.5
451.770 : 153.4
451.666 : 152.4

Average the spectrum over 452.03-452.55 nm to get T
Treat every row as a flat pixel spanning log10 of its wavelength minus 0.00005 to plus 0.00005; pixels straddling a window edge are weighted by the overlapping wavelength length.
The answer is 151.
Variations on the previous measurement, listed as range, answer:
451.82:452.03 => 155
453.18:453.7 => 144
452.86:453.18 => 142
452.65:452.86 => 141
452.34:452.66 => 147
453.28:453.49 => 143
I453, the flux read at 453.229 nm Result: 143.3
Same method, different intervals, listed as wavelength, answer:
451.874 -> 154.5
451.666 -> 152.4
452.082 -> 155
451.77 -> 153.4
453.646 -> 146.9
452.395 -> 149.6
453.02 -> 142.1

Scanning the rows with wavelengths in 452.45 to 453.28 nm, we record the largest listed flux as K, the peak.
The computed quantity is 146.7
